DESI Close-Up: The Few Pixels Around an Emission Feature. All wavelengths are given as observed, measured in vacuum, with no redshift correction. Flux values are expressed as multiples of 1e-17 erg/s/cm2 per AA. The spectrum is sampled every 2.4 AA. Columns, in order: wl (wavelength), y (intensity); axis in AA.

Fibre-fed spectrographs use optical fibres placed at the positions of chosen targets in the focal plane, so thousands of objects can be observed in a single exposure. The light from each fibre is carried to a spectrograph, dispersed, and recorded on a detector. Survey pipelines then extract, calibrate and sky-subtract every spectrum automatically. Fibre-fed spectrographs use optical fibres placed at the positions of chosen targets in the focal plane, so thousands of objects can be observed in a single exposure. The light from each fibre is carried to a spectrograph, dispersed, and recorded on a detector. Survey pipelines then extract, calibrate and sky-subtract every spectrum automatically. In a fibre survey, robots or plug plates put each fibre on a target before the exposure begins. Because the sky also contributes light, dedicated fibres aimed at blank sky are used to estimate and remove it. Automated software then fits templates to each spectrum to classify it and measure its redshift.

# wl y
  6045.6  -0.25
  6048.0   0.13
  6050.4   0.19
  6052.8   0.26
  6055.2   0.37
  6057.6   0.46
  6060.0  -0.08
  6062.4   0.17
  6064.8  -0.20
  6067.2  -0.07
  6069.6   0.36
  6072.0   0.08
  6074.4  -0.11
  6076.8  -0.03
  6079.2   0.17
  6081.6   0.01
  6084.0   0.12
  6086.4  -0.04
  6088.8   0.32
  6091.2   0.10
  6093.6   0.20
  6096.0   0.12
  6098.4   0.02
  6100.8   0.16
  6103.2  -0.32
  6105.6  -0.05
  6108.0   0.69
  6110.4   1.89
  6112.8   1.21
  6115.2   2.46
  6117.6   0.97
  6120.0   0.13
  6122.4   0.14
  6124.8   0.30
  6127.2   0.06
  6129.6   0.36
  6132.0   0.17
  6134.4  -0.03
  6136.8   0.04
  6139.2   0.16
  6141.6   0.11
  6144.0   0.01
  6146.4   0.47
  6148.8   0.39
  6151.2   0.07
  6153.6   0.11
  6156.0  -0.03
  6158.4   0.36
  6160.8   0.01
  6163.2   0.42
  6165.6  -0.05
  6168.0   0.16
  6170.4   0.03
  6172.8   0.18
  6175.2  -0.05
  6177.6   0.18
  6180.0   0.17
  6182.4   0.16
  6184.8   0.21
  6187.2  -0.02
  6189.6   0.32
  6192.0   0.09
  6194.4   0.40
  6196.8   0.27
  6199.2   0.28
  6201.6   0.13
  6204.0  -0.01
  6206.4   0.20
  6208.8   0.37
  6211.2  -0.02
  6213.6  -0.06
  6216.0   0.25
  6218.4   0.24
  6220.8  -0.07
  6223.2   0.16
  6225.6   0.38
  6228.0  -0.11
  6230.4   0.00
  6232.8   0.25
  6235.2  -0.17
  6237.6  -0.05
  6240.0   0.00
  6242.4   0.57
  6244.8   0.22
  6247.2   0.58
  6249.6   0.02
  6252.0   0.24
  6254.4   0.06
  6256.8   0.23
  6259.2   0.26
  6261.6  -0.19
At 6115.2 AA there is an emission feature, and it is [O II] 3727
